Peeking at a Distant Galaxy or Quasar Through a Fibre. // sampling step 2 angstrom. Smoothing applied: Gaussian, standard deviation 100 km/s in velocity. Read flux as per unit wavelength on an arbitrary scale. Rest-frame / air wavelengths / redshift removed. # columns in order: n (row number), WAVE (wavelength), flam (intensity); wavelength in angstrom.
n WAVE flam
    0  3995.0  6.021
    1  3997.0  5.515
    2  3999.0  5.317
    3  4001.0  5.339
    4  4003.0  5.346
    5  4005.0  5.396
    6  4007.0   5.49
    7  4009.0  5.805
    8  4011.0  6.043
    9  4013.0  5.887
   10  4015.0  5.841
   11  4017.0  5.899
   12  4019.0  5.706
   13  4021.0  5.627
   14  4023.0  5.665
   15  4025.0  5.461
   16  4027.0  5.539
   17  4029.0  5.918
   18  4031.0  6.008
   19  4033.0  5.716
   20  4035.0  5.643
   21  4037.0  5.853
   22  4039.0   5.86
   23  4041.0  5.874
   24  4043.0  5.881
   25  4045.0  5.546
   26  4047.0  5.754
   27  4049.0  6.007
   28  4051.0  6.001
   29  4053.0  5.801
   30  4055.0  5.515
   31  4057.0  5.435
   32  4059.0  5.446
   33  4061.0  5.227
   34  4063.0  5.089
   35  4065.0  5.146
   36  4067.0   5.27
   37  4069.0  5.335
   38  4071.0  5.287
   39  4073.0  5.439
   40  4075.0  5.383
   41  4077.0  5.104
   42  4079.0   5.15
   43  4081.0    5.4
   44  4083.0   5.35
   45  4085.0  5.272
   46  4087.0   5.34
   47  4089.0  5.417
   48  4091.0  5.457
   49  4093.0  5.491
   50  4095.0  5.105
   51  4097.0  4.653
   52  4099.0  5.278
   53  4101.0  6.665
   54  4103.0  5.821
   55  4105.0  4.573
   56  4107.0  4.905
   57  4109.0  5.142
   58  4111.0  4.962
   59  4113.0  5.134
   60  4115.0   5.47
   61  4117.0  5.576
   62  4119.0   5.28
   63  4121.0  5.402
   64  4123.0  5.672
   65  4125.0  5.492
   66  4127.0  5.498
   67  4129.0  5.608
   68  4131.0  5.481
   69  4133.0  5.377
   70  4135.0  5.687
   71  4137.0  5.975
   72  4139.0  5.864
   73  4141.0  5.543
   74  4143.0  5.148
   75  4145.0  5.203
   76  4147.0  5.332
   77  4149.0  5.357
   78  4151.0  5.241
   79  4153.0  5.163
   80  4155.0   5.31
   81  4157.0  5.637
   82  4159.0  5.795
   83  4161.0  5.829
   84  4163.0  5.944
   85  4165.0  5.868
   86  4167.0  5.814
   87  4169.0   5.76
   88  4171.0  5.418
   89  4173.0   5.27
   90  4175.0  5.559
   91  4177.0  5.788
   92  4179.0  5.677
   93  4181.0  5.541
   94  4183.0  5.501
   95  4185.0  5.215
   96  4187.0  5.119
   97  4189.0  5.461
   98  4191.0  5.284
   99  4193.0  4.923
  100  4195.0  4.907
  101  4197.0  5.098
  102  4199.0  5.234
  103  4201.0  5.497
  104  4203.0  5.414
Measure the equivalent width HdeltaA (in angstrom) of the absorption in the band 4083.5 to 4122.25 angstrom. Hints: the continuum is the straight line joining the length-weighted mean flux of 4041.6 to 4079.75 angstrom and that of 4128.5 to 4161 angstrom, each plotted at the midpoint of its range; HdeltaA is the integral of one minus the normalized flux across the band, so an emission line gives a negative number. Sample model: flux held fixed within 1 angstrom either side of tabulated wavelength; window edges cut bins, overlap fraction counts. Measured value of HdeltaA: 1.2 angstrom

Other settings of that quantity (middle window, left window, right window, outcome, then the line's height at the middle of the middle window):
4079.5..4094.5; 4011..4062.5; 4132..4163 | 0.7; 5.63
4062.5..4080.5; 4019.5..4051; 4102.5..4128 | 1.0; 5.55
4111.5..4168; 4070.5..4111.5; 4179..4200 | -2.6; 5.27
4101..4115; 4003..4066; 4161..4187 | 1.0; 5.64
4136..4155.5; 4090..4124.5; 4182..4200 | -0.5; 5.27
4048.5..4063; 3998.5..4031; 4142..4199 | 0.0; 5.6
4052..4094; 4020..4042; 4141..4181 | 2.4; 5.67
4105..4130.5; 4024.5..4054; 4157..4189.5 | 1.6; 5.68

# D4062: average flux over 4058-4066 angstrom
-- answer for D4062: 5.23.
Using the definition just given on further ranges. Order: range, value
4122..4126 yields 5.58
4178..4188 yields 5.41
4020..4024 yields 5.65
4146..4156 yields 5.28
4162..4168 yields 5.88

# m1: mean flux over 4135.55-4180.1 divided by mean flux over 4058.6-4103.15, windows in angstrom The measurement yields 1.04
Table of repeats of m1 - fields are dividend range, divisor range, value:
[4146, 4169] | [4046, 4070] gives 1.01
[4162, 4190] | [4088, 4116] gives 1.05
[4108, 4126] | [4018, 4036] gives 0.94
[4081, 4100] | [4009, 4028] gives 0.92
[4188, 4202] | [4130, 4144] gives 0.93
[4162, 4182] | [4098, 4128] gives 1.05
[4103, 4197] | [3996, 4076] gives 0.97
